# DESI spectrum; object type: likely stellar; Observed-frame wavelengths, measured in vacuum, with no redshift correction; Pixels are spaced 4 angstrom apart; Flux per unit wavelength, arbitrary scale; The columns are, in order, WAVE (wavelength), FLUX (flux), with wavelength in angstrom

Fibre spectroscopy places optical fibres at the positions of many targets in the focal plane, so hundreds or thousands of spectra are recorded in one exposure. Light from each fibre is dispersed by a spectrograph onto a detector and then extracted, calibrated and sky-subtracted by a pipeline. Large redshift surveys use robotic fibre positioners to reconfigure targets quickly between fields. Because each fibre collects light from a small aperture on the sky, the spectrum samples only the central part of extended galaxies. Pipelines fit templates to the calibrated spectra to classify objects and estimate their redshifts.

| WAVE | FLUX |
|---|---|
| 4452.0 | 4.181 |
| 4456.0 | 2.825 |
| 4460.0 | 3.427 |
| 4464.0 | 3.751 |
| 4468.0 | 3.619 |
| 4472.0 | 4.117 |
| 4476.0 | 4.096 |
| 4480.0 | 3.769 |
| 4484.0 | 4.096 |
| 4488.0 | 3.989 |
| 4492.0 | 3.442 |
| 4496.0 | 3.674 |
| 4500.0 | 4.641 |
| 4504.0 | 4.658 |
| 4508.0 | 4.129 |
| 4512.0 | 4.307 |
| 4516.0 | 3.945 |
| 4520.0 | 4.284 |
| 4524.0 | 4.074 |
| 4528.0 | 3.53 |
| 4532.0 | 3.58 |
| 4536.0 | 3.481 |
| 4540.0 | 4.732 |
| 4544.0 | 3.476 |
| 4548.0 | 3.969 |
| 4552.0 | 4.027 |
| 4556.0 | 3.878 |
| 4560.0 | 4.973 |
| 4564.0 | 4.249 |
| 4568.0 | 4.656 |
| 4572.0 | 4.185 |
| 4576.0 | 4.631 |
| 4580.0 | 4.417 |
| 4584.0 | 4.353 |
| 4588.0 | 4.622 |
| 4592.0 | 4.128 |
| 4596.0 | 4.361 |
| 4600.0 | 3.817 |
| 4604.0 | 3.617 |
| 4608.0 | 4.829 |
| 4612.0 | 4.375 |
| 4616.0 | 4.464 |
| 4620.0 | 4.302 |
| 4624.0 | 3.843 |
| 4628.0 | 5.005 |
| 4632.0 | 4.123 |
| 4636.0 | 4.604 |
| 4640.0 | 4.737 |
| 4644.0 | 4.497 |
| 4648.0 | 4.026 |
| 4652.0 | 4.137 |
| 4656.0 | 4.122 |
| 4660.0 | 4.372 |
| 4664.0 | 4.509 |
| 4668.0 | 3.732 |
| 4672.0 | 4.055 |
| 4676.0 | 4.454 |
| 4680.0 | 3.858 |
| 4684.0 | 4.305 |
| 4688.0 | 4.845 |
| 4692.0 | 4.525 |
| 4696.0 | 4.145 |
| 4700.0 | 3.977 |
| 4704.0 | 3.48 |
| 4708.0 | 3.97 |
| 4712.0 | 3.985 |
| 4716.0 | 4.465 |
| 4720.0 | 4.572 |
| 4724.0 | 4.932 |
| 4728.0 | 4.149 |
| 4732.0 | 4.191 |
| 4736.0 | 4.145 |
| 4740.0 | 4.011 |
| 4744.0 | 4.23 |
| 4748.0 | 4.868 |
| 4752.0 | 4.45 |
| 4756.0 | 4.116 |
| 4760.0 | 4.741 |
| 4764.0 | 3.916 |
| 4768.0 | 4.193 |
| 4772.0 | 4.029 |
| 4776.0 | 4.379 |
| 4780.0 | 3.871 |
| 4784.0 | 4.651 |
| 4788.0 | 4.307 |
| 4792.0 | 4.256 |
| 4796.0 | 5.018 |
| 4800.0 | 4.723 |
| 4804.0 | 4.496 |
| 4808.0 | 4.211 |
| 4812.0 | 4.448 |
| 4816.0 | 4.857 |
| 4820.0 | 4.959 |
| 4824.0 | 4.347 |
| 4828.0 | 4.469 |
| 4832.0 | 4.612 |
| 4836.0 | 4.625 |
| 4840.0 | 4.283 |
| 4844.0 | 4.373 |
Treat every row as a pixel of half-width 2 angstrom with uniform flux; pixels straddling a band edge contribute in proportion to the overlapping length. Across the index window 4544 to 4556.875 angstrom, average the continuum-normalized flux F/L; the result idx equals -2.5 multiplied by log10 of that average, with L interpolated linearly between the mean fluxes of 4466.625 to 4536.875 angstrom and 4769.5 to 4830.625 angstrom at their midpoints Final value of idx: 0.05 mag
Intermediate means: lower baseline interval 3.98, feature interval 3.89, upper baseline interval 4.47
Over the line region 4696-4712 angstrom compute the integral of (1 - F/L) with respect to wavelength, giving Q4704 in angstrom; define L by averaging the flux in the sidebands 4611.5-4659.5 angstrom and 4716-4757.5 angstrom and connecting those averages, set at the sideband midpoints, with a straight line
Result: 1.81 angstrom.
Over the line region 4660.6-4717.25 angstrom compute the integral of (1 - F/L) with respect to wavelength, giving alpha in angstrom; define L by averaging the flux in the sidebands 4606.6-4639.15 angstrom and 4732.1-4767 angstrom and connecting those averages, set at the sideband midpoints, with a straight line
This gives 2.65 angstrom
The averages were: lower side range 4.45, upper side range 4.3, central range 4.17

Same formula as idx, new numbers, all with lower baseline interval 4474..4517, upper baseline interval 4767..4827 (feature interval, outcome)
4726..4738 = 0.053 mag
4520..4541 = 0.065 mag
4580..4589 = -0.069 mag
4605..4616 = -0.067 mag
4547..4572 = -0.037 mag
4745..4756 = -0.031 mag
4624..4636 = -0.052 mag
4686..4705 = 0.023 mag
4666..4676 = 0.076 mag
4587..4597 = -0.039 mag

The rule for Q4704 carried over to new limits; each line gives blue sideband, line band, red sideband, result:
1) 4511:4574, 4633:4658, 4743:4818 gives -0.72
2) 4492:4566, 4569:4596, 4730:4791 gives -1.83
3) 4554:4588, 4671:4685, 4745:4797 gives 0.71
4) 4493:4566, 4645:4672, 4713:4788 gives 0.43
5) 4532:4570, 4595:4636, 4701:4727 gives -1.20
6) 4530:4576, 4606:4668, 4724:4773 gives -2.62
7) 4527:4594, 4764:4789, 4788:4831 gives 1.69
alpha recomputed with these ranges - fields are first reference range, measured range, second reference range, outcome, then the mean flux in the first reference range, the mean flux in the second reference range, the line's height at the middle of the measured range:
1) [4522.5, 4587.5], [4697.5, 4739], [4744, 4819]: 1.6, 4.15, 4.42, 4.34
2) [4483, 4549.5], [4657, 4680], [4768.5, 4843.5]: 0.3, 4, 4.47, 4.24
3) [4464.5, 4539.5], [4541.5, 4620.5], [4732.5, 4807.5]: -3.5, 3.98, 4.35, 4.09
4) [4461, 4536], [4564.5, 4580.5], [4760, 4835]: -1.5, 3.96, 4.44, 4.08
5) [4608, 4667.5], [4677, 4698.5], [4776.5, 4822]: 0.4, 4.37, 4.52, 4.41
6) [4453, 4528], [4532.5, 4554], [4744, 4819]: 0.6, 3.93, 4.42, 4.02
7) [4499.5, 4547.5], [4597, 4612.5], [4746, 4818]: 0.1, 4.05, 4.42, 4.16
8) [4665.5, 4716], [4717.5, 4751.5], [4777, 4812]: -1.0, 4.13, 4.44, 4.26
